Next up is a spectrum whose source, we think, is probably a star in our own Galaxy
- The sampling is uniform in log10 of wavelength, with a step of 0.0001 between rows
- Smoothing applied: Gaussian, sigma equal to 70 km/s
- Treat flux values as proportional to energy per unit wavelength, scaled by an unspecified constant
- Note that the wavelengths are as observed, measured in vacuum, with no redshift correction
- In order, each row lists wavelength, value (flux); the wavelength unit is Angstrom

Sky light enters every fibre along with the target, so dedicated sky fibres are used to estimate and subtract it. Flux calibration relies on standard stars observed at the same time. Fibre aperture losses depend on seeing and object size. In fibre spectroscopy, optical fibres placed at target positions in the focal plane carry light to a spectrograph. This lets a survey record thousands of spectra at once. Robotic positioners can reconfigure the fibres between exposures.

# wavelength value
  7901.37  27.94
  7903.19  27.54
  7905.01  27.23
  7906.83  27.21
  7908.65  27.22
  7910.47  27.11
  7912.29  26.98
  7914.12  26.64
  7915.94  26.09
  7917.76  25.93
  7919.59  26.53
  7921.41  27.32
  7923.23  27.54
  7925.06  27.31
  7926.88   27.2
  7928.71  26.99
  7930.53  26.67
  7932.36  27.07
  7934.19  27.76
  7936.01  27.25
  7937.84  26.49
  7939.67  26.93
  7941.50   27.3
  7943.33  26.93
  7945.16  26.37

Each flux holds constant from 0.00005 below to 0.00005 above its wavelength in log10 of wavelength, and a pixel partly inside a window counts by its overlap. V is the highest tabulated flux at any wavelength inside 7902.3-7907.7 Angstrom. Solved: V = 27.54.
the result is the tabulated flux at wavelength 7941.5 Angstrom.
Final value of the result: 27.3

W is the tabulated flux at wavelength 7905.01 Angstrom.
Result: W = 27.23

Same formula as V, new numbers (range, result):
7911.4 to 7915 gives 26.98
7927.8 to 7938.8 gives 27.76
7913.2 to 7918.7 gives 26.64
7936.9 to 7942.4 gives 27.3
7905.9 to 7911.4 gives 27.22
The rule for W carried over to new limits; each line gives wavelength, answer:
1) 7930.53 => 26.67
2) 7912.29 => 26.98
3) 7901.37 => 27.94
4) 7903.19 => 27.54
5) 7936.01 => 27.25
